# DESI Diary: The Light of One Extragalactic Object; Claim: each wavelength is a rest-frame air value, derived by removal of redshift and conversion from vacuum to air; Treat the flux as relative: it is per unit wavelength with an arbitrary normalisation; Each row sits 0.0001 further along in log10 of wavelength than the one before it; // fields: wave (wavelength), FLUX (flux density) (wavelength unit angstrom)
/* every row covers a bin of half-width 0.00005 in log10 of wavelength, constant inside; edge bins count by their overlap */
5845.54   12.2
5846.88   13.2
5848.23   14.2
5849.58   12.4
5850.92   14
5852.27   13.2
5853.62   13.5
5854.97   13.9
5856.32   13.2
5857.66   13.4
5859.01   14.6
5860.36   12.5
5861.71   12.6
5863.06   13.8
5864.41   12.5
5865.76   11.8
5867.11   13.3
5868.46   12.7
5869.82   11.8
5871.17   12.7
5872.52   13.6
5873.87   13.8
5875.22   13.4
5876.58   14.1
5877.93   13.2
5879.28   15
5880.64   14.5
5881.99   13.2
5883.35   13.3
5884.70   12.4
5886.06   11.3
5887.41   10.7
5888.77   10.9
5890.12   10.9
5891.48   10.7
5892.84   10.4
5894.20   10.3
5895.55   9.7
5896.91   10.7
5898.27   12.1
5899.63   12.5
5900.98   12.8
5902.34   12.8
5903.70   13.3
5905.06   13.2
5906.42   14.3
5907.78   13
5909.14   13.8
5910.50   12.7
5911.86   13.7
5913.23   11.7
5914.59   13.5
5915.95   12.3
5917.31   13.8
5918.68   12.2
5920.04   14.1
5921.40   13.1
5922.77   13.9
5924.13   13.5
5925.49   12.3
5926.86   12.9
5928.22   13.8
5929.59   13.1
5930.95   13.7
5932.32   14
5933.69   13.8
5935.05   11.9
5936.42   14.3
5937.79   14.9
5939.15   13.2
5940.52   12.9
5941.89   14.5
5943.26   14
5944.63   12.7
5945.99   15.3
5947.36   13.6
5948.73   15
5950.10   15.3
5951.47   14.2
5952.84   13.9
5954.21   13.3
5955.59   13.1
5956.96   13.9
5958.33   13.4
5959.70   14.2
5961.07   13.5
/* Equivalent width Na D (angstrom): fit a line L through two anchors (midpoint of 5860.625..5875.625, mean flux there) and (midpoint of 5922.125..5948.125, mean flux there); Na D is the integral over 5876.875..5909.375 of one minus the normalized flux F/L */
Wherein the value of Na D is 2.1 angstrom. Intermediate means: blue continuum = 12.9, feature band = 12.3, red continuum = 13.6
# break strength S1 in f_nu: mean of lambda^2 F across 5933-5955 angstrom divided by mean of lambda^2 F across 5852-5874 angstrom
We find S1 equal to 1.09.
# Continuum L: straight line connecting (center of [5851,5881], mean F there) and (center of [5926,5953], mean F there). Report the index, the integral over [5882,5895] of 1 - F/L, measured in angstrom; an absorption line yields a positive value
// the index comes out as 2.1 angstrom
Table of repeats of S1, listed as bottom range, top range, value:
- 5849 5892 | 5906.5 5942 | 1.05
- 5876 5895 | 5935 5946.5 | 1.16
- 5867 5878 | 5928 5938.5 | 1.06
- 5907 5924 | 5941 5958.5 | 1.08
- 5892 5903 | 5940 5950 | 1.26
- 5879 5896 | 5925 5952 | 1.19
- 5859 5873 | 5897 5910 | 1.03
